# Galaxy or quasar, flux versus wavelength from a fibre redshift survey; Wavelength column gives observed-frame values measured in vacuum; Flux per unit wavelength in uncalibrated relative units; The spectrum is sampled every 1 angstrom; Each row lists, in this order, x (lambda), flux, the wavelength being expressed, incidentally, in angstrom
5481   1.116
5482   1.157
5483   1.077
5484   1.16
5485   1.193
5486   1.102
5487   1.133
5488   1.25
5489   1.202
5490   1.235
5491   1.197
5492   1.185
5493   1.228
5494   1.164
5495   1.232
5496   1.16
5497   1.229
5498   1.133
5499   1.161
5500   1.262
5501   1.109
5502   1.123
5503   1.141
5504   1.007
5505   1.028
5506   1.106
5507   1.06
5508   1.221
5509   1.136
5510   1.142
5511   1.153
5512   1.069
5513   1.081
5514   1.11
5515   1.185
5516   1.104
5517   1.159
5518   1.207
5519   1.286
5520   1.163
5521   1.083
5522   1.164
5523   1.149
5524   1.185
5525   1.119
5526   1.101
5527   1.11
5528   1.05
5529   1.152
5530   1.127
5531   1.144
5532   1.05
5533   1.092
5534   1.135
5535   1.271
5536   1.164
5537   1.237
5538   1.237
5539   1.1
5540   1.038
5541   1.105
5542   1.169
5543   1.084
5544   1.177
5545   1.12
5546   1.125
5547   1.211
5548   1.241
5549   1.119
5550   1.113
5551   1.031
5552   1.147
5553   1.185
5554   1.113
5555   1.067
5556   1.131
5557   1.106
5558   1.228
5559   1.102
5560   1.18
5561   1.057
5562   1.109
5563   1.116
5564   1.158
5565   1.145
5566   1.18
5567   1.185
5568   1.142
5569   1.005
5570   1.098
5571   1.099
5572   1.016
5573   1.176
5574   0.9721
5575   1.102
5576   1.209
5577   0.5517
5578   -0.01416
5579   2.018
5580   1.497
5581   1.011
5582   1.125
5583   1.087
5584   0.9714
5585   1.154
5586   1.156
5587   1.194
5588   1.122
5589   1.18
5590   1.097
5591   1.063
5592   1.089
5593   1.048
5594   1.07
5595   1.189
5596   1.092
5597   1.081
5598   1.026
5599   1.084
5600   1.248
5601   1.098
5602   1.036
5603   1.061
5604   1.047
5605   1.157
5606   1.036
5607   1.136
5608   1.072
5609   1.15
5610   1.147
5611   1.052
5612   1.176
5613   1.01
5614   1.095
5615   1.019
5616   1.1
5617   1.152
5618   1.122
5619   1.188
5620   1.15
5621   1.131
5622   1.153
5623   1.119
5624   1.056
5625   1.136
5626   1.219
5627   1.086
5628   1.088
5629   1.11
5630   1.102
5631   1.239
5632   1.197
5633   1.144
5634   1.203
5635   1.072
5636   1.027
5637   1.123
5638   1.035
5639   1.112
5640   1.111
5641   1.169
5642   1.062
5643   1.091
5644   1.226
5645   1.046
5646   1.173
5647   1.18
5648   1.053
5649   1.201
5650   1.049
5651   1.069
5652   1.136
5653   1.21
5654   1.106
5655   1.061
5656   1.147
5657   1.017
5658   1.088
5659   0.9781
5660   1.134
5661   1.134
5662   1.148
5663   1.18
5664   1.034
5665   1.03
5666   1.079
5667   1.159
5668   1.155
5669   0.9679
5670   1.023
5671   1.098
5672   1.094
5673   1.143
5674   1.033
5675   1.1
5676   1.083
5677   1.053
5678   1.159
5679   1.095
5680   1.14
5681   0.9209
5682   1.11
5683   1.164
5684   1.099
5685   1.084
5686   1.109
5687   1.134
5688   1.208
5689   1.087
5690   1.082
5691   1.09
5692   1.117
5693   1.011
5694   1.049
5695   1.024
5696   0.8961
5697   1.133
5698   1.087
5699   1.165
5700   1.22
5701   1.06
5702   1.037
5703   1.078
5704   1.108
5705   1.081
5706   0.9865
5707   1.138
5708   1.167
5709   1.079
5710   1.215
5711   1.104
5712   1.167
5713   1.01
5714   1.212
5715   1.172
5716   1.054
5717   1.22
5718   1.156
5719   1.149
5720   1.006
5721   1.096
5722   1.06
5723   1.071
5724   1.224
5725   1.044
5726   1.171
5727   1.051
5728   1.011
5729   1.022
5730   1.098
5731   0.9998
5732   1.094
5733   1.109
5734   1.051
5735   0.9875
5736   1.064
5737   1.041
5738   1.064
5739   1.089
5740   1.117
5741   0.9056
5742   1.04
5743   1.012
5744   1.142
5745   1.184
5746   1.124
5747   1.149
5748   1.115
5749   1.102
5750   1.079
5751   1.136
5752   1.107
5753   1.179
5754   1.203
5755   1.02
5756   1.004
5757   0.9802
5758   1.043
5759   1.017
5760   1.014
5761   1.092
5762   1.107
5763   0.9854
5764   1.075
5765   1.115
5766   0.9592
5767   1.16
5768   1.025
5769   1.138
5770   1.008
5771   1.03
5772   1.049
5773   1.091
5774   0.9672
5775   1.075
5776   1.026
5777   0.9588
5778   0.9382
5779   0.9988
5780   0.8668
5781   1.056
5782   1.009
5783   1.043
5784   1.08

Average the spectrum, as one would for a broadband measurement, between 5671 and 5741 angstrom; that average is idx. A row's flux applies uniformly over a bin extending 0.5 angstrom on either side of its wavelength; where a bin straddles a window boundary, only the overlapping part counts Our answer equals 1.09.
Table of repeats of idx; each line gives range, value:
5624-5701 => 1.1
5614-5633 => 1.13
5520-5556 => 1.14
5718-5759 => 1.08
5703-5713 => 1.11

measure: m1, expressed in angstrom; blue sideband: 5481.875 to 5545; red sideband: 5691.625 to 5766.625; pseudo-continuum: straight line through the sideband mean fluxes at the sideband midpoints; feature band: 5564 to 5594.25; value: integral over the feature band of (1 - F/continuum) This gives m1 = 0.9 angstrom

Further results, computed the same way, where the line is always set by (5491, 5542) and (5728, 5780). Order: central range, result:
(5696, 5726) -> -1.0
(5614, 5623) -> -0.1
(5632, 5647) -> -0.3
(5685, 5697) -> 0.1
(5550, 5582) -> 0.7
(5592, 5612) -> 0.3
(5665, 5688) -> -0.1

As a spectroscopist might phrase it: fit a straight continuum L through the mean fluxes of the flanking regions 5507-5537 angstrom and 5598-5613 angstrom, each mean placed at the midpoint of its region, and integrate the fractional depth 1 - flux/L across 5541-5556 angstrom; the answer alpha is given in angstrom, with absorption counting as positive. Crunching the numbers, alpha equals -0.1 angstrom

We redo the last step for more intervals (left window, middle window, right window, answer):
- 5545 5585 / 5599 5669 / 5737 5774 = -1.2 angstrom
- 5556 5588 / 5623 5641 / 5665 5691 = -0.4 angstrom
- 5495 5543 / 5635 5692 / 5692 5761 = 0.1 angstrom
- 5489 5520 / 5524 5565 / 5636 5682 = 0.2 angstrom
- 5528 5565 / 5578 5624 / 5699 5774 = 0.0 angstrom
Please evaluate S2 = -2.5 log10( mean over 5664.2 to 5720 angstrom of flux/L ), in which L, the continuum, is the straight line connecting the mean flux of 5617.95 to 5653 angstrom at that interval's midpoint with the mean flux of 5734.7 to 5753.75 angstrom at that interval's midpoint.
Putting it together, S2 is 0.01 mag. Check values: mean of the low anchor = 1.13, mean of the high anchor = 1.09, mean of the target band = 1.1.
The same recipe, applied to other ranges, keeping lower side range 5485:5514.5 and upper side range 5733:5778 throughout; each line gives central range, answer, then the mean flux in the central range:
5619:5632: -0.028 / 1.14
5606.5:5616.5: 0.017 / 1.1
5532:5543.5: -0.006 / 1.14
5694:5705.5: 0.003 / 1.08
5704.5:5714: -0.031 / 1.11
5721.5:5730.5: -0.010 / 1.08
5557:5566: -0.007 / 1.14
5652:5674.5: 0.002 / 1.09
